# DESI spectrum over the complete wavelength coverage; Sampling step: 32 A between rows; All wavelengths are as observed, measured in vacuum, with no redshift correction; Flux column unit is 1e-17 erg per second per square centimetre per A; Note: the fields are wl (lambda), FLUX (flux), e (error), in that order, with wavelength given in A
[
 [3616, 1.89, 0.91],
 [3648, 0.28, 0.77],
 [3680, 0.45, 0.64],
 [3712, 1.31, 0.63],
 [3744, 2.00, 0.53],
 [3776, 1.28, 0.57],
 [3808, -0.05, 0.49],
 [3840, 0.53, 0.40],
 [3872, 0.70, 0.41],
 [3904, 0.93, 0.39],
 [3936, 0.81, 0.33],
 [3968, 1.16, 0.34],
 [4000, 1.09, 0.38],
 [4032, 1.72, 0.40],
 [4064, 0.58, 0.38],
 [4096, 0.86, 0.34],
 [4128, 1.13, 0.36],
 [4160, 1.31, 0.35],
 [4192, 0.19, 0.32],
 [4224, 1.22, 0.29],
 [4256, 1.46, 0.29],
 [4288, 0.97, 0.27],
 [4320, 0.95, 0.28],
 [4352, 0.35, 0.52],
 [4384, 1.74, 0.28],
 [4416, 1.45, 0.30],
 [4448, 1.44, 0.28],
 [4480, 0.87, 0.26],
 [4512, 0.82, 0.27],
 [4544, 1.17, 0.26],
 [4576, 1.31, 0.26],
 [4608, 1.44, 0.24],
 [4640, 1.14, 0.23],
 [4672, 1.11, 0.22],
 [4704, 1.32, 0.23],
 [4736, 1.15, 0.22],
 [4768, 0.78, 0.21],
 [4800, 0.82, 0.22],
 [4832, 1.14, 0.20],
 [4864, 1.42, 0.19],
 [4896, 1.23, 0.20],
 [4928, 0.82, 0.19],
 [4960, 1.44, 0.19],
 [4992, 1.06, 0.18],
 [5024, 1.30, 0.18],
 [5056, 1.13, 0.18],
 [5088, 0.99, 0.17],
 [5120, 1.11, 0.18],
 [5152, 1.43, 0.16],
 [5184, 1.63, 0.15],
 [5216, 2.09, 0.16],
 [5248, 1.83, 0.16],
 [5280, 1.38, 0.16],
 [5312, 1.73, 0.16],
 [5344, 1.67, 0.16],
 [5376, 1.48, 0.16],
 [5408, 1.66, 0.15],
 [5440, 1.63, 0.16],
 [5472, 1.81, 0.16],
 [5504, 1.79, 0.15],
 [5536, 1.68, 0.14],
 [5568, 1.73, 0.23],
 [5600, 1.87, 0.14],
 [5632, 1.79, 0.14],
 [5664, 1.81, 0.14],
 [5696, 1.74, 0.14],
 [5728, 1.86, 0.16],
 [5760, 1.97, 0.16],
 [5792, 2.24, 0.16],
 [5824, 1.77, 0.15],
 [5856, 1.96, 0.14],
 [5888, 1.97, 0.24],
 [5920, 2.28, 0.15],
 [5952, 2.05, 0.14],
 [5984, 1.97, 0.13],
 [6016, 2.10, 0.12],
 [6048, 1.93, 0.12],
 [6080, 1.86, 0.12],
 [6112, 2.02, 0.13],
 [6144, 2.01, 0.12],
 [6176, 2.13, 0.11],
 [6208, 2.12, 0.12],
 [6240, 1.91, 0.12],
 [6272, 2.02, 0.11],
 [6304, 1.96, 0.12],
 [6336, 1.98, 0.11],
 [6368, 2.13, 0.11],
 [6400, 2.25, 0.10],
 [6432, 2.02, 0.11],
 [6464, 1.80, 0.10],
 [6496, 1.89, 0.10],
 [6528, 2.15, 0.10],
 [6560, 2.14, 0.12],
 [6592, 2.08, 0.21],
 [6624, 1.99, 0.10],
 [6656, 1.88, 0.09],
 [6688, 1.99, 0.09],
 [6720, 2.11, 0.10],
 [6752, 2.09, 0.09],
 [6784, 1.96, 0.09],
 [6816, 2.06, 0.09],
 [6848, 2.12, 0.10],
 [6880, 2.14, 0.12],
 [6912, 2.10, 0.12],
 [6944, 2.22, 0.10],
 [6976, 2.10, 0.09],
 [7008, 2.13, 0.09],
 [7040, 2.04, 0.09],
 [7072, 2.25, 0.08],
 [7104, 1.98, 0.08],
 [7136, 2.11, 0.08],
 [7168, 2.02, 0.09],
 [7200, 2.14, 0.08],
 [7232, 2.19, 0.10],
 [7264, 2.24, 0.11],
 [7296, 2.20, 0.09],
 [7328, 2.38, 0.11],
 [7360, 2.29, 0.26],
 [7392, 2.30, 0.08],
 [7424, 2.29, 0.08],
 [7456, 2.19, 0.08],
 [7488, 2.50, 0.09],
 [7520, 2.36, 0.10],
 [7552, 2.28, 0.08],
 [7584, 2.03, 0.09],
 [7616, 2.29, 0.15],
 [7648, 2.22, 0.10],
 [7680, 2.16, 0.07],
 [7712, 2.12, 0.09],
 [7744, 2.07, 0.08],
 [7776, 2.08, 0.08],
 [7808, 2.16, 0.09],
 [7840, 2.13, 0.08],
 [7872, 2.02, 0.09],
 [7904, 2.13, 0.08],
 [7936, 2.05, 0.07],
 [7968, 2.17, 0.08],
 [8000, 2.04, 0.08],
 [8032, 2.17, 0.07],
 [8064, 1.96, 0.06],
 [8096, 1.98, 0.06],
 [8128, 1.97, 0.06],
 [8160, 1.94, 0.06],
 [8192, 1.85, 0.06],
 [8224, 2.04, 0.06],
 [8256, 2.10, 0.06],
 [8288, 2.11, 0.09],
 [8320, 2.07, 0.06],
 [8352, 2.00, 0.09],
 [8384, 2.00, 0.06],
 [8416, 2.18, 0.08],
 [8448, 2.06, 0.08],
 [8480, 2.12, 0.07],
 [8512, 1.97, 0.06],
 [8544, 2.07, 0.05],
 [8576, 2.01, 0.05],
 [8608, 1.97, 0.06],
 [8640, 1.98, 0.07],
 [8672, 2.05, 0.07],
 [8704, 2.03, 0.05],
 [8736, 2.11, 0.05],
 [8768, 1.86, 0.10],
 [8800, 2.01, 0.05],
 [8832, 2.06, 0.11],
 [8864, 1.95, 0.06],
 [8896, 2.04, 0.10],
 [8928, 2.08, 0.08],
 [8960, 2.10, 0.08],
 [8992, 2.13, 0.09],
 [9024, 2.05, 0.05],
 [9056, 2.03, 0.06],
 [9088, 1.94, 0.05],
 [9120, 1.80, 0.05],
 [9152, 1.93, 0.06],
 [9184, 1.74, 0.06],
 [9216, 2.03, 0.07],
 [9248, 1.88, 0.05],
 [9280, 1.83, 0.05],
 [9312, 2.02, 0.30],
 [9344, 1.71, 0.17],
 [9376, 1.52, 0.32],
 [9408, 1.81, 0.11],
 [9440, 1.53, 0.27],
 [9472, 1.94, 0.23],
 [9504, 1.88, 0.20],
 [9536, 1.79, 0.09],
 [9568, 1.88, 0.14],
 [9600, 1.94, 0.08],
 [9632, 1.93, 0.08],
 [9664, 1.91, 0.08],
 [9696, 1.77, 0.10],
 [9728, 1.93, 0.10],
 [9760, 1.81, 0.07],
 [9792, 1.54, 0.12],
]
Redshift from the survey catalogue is 0.288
